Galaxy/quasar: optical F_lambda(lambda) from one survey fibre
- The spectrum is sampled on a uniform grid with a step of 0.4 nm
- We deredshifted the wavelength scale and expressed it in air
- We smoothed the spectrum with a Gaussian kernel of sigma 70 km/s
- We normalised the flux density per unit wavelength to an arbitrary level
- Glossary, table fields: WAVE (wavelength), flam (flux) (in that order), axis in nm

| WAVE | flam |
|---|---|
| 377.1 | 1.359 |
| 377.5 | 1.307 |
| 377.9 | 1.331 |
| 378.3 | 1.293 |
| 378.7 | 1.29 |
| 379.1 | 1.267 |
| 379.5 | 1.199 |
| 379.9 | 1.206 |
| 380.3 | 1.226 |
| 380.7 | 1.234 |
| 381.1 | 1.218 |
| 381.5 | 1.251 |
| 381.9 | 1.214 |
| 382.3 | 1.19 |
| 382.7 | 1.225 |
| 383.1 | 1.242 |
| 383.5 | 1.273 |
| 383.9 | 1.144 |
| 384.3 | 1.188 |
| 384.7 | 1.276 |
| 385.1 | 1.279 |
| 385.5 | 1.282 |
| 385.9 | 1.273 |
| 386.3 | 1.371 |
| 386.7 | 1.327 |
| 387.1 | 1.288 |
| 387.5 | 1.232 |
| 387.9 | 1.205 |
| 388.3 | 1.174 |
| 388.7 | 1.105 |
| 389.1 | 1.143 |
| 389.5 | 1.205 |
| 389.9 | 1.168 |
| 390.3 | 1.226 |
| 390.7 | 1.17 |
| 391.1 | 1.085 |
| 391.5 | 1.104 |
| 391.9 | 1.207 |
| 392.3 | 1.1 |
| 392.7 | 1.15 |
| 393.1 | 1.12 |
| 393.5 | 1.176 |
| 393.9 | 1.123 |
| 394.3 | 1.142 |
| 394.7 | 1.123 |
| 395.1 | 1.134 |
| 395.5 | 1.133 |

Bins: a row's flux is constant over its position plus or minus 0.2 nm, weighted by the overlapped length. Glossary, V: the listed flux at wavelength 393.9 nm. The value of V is 1.123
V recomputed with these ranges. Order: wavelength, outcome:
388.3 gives 1.174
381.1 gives 1.218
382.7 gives 1.225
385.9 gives 1.273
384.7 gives 1.276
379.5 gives 1.199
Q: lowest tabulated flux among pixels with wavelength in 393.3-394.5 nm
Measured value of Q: 1.123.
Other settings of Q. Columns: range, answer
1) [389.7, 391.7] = 1.085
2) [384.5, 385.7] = 1.276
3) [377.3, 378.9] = 1.29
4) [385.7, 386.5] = 1.273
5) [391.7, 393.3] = 1.1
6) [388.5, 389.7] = 1.105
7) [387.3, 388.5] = 1.174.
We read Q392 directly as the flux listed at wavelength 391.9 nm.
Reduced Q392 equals 1.207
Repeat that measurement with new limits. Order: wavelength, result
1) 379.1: 1.267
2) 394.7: 1.123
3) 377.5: 1.307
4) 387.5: 1.232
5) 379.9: 1.206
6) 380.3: 1.226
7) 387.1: 1.288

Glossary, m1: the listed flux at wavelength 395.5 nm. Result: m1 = 1.133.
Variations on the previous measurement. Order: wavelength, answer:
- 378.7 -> 1.29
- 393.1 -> 1.12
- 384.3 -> 1.188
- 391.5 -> 1.104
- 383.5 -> 1.273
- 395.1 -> 1.134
